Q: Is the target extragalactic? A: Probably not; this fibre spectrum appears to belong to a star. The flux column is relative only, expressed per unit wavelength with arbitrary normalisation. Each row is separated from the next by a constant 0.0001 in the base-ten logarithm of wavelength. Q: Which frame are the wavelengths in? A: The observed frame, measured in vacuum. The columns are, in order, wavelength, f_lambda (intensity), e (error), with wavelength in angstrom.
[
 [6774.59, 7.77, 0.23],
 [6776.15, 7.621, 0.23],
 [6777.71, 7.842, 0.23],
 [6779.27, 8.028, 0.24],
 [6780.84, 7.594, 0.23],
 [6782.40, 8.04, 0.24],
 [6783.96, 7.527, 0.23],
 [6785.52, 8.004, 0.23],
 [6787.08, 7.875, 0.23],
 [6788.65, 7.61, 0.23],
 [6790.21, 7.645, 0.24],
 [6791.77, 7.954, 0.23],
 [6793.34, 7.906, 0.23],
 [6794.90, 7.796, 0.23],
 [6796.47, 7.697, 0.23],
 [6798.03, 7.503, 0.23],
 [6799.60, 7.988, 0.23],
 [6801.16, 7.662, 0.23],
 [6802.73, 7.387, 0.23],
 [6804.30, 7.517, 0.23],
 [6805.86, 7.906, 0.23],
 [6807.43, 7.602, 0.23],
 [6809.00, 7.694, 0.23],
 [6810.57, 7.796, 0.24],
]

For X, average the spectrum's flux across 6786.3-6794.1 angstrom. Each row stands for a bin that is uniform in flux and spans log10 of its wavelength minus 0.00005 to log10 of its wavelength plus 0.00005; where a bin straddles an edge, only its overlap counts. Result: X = 7.79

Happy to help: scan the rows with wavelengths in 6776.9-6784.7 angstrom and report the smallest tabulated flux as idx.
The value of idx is 7.527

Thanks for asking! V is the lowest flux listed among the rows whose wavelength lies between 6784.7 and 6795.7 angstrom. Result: 7.61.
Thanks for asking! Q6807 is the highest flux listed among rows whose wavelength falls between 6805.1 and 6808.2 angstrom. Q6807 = 7.906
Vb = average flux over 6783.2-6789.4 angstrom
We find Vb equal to 7.75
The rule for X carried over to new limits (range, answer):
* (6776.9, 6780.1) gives 7.91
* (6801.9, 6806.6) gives 7.6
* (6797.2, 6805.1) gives 7.62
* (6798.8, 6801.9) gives 7.83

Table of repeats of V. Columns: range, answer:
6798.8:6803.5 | 7.387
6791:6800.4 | 7.503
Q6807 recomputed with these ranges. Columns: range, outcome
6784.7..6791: 8.004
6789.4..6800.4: 7.988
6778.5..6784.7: 8.04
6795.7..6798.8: 7.697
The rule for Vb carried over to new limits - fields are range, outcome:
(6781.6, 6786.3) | 7.87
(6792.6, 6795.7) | 7.85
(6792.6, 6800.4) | 7.78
